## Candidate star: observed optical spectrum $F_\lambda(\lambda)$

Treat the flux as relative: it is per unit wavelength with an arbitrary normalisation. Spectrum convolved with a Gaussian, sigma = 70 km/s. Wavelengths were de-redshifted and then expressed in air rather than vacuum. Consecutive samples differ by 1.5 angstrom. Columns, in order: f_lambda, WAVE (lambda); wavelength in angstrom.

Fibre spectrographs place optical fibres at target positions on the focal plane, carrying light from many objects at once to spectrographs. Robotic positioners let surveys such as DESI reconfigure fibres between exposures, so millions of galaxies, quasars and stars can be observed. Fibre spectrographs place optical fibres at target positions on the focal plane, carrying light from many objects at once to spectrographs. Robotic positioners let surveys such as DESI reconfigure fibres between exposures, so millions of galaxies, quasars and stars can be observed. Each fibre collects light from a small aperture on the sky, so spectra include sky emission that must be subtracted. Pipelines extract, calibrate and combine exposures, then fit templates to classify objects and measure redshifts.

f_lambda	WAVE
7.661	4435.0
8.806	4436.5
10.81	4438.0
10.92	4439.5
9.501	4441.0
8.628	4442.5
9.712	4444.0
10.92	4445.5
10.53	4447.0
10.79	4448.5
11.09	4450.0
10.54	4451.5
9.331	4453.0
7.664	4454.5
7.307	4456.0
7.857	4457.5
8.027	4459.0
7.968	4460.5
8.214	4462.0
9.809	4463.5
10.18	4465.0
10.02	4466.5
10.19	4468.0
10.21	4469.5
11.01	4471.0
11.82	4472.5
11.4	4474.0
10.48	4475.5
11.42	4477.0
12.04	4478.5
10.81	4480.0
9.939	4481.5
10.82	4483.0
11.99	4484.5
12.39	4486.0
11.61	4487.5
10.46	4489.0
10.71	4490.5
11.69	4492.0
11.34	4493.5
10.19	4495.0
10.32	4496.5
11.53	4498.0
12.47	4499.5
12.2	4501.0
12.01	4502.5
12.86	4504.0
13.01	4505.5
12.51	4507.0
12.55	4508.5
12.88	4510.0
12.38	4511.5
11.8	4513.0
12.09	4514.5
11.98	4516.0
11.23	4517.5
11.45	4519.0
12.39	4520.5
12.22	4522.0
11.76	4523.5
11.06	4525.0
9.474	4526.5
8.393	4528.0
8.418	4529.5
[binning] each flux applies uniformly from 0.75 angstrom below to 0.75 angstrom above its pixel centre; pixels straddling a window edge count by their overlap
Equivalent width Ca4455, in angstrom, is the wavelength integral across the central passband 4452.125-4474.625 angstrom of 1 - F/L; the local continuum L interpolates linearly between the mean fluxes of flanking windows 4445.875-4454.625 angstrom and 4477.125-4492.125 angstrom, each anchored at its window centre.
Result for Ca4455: 2.6 angstrom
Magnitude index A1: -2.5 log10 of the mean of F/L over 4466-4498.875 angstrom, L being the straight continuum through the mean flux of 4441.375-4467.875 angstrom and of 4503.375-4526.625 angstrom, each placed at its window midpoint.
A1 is -0.05 mag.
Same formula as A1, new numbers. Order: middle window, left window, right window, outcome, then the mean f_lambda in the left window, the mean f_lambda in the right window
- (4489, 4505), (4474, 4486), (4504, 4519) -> 0.02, 11.2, 12.3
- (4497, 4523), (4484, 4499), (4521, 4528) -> -0.11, 11.2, 10.9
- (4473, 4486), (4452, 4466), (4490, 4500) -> -0.12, 8.55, 11.2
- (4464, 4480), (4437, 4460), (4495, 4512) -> -0.02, 9.55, 12.2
